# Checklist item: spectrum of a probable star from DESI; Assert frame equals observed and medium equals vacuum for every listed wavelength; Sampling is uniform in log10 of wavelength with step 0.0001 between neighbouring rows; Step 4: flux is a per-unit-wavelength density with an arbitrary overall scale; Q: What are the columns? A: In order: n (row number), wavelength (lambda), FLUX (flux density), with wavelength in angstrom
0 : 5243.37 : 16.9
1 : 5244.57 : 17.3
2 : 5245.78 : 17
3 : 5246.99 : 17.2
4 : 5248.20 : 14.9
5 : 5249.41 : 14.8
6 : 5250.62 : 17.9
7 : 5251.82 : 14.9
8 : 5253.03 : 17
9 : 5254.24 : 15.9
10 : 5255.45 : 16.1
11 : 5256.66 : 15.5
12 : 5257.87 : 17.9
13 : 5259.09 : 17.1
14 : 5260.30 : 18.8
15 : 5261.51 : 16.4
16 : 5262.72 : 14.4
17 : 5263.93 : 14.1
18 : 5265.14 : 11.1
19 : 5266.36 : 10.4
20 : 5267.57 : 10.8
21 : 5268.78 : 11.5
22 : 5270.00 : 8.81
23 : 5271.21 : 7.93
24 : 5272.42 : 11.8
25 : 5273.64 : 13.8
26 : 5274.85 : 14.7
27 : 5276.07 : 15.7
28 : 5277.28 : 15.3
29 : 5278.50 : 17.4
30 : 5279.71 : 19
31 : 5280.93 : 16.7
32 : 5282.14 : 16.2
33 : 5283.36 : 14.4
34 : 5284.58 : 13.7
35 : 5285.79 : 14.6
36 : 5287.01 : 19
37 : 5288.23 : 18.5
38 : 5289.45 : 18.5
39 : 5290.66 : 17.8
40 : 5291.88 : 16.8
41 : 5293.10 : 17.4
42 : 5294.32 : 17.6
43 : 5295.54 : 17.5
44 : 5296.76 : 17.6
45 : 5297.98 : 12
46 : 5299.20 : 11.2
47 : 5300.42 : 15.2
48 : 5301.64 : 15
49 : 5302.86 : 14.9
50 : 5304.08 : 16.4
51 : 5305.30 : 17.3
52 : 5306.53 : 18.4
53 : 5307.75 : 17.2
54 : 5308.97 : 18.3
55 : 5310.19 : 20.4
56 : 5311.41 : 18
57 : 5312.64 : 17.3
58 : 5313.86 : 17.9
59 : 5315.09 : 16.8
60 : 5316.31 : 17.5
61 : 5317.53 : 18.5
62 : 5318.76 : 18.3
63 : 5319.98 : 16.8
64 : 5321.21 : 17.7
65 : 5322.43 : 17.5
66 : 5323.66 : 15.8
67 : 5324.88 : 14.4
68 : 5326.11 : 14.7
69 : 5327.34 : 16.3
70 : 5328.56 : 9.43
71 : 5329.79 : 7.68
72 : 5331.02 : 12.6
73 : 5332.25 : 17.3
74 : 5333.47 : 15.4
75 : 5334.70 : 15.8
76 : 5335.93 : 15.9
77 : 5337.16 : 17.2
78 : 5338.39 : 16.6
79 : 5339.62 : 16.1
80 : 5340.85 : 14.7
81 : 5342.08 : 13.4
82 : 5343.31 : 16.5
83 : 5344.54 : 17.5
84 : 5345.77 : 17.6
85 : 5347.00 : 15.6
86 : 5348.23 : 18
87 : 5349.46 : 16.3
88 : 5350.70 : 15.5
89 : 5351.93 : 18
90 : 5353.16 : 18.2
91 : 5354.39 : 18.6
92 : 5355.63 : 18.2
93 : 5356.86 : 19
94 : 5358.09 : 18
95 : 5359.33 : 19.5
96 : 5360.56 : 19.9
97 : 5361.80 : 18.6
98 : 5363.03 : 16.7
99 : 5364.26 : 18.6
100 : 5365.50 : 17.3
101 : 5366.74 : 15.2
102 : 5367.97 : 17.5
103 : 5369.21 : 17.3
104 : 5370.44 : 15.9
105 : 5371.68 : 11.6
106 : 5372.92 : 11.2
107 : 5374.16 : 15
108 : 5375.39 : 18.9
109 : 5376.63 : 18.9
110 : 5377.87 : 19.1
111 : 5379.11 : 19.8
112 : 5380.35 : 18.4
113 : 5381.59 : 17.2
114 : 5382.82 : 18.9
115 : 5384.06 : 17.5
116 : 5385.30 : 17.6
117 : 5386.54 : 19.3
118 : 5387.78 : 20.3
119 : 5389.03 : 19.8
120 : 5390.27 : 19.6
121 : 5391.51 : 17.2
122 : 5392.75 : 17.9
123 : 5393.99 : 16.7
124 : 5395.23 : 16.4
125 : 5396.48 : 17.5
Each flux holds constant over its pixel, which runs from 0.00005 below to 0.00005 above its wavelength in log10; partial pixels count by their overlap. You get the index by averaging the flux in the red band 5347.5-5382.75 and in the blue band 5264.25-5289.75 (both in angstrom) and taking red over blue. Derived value 1.22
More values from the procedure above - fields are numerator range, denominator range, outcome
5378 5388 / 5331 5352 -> 1.15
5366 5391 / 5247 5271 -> 1.20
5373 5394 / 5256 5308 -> 1.20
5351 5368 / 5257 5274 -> 1.37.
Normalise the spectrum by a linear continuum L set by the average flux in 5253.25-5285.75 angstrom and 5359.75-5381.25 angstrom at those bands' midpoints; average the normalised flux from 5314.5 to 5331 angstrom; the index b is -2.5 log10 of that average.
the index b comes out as 0.030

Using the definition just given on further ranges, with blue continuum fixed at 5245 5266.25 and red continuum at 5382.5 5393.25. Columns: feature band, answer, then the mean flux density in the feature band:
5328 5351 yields 0.16 mag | 15.2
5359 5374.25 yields 0.11 mag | 16.5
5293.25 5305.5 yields 0.09 mag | 15.5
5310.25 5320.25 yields -0.04 mag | 17.8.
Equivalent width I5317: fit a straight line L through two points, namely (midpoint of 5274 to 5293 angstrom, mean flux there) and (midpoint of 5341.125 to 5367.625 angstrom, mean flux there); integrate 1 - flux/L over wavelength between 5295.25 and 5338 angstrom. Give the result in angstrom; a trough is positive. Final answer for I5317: 2.4 angstrom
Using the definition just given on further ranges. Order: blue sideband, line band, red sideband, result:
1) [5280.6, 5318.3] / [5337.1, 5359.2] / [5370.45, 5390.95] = 0.4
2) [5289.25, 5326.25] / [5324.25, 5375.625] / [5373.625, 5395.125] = 4.5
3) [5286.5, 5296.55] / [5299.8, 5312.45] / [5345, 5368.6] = 0.5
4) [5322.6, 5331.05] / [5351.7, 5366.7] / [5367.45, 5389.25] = -2.3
